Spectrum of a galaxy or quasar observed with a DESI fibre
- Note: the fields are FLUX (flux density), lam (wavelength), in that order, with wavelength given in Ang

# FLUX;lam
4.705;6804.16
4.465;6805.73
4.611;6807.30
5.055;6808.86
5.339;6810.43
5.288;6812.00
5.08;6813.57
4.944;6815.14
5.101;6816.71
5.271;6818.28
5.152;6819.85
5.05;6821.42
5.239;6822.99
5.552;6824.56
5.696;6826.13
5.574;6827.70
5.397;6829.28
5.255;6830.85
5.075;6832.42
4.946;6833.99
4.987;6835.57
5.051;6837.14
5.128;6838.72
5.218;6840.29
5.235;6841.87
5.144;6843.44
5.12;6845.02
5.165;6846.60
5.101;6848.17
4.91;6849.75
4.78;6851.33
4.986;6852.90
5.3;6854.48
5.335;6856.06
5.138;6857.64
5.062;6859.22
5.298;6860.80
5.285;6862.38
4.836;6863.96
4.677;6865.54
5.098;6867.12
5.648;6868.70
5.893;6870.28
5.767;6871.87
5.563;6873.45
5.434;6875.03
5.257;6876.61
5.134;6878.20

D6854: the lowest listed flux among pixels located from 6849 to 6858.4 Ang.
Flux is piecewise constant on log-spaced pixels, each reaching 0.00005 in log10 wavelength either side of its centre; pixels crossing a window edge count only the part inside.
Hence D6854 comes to 4.78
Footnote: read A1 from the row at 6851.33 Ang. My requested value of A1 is 4.78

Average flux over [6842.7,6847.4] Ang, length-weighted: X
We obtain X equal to 5.14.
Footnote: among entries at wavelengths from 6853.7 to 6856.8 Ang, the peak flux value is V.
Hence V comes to 5.335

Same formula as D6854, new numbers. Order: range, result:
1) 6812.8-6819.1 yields 4.944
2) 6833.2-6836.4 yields 4.946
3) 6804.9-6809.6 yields 4.465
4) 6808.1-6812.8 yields 5.055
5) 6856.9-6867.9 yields 4.677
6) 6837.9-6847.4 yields 5.12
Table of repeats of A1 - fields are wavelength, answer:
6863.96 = 4.836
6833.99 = 4.946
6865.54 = 4.677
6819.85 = 5.152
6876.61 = 5.257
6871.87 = 5.767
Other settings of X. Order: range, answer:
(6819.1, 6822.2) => 5.1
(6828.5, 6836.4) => 5.14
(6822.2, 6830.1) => 5.49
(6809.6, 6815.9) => 5.16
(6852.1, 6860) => 5.16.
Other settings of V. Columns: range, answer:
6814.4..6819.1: 5.271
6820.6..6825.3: 5.552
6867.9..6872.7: 5.893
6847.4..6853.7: 5.101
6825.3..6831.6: 5.696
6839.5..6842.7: 5.235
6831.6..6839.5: 5.128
